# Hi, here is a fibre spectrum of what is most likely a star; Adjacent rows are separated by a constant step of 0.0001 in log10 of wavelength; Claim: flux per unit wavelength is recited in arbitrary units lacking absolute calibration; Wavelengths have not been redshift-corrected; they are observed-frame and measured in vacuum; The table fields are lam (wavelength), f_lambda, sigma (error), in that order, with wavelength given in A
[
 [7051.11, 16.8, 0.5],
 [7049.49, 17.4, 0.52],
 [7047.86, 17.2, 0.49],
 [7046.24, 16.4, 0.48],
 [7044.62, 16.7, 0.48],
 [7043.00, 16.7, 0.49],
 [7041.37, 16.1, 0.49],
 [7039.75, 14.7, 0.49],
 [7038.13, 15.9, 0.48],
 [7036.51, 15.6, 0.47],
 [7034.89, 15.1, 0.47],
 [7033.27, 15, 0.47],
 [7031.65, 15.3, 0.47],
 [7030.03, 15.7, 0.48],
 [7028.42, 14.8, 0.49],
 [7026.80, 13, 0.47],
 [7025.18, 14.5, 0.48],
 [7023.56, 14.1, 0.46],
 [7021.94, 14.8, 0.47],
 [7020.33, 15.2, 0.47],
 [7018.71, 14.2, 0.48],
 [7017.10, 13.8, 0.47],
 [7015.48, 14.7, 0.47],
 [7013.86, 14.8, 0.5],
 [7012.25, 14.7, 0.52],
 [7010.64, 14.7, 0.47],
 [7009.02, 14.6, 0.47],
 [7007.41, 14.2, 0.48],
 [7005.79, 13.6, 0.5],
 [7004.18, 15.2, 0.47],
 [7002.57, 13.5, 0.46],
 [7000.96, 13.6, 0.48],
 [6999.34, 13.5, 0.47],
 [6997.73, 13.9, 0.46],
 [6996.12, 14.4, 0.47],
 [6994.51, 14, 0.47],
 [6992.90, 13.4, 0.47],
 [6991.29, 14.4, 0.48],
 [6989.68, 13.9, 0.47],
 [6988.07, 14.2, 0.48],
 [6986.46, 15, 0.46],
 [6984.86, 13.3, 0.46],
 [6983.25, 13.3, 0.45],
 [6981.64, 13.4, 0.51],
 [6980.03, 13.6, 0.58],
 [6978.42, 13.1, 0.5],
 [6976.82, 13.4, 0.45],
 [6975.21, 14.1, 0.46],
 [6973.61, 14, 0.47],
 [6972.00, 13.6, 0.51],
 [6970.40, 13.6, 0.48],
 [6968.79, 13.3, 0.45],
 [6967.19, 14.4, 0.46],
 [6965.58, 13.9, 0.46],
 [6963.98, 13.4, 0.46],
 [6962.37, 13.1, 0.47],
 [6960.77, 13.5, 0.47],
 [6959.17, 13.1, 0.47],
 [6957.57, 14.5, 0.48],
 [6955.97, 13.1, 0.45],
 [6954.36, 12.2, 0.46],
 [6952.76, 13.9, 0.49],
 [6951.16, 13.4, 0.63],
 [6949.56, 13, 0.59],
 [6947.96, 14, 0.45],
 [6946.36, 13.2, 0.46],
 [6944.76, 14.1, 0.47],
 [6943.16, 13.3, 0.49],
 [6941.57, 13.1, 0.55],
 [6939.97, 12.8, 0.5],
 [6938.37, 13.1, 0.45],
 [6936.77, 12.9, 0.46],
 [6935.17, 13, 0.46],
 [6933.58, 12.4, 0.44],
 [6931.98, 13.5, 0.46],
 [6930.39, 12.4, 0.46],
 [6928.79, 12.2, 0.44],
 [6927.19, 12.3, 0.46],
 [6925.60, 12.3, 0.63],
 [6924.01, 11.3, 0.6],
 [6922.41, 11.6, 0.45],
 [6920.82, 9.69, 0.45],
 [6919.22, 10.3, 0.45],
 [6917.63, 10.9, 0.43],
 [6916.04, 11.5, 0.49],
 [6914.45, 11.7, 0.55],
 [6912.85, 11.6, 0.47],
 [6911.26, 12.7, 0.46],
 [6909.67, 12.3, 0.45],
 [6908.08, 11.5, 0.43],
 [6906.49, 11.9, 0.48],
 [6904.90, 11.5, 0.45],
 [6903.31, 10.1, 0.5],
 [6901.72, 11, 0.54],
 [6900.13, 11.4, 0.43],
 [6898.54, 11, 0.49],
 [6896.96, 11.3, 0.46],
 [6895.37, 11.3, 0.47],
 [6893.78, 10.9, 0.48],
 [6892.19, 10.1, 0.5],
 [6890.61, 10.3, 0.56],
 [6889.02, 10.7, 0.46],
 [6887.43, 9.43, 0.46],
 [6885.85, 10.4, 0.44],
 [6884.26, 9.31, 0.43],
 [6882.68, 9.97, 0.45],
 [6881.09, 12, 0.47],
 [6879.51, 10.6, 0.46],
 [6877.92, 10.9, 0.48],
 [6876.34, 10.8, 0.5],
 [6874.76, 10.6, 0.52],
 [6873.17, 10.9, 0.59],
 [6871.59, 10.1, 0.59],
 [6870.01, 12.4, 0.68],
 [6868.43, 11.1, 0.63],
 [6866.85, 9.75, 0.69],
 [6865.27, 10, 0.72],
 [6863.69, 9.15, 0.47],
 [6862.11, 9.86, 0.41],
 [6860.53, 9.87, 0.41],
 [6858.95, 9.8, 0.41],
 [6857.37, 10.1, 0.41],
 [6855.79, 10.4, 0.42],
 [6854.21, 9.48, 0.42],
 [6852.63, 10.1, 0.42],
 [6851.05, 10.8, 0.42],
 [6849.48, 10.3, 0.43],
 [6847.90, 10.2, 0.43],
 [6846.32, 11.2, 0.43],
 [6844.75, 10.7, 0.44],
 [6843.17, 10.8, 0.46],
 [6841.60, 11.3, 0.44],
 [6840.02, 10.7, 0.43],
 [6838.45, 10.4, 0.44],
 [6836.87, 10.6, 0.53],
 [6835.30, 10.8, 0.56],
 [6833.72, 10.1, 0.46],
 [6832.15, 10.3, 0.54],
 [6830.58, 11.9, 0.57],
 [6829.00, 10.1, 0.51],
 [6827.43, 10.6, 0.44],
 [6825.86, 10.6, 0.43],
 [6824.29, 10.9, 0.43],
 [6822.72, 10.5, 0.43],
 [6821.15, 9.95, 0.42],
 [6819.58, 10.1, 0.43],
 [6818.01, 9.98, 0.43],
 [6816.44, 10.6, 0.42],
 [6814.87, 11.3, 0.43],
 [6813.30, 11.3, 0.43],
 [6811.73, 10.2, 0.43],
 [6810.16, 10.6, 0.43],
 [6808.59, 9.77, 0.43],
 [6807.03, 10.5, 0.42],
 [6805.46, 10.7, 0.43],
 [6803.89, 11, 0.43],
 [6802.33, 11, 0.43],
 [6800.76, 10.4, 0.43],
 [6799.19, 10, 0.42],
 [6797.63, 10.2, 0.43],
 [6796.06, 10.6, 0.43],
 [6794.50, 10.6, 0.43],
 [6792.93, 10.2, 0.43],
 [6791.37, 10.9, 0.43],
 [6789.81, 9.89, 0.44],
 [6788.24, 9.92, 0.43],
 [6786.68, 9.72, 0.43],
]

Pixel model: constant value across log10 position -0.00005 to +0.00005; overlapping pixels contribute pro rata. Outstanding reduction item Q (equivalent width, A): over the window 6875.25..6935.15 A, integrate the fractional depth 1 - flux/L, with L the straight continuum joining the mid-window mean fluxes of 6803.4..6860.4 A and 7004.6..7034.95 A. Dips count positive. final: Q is 4.2 A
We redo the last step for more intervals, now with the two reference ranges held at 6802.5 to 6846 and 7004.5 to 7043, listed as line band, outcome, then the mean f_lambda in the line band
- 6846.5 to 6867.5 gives 2.4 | 10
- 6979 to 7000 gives 0.3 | 13.9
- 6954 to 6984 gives 0.3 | 13.5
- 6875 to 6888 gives 1.5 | 10.5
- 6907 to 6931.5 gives 1.9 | 11.6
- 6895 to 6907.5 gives 1.1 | 11.2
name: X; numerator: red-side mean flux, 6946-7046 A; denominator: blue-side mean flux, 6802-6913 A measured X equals 1.3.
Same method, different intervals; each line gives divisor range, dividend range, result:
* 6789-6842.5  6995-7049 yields 1.41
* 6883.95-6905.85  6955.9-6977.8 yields 1.28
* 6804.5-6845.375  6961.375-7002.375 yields 1.30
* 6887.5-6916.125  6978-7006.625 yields 1.24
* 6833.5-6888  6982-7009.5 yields 1.34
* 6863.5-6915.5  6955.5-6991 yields 1.26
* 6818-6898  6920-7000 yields 1.27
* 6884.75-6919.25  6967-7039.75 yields 1.28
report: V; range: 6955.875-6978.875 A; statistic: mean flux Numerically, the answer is 13.6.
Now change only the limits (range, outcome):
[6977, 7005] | 13.9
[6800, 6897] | 10.5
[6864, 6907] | 10.7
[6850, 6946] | 11.2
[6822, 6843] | 10.7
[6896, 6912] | 11.5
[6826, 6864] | 10.4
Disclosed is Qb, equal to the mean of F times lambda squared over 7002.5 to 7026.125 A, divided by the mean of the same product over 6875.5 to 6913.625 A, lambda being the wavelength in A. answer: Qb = 1.37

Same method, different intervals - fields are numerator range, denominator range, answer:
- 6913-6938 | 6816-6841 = 1.16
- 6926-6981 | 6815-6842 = 1.31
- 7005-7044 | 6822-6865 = 1.50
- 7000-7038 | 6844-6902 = 1.45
